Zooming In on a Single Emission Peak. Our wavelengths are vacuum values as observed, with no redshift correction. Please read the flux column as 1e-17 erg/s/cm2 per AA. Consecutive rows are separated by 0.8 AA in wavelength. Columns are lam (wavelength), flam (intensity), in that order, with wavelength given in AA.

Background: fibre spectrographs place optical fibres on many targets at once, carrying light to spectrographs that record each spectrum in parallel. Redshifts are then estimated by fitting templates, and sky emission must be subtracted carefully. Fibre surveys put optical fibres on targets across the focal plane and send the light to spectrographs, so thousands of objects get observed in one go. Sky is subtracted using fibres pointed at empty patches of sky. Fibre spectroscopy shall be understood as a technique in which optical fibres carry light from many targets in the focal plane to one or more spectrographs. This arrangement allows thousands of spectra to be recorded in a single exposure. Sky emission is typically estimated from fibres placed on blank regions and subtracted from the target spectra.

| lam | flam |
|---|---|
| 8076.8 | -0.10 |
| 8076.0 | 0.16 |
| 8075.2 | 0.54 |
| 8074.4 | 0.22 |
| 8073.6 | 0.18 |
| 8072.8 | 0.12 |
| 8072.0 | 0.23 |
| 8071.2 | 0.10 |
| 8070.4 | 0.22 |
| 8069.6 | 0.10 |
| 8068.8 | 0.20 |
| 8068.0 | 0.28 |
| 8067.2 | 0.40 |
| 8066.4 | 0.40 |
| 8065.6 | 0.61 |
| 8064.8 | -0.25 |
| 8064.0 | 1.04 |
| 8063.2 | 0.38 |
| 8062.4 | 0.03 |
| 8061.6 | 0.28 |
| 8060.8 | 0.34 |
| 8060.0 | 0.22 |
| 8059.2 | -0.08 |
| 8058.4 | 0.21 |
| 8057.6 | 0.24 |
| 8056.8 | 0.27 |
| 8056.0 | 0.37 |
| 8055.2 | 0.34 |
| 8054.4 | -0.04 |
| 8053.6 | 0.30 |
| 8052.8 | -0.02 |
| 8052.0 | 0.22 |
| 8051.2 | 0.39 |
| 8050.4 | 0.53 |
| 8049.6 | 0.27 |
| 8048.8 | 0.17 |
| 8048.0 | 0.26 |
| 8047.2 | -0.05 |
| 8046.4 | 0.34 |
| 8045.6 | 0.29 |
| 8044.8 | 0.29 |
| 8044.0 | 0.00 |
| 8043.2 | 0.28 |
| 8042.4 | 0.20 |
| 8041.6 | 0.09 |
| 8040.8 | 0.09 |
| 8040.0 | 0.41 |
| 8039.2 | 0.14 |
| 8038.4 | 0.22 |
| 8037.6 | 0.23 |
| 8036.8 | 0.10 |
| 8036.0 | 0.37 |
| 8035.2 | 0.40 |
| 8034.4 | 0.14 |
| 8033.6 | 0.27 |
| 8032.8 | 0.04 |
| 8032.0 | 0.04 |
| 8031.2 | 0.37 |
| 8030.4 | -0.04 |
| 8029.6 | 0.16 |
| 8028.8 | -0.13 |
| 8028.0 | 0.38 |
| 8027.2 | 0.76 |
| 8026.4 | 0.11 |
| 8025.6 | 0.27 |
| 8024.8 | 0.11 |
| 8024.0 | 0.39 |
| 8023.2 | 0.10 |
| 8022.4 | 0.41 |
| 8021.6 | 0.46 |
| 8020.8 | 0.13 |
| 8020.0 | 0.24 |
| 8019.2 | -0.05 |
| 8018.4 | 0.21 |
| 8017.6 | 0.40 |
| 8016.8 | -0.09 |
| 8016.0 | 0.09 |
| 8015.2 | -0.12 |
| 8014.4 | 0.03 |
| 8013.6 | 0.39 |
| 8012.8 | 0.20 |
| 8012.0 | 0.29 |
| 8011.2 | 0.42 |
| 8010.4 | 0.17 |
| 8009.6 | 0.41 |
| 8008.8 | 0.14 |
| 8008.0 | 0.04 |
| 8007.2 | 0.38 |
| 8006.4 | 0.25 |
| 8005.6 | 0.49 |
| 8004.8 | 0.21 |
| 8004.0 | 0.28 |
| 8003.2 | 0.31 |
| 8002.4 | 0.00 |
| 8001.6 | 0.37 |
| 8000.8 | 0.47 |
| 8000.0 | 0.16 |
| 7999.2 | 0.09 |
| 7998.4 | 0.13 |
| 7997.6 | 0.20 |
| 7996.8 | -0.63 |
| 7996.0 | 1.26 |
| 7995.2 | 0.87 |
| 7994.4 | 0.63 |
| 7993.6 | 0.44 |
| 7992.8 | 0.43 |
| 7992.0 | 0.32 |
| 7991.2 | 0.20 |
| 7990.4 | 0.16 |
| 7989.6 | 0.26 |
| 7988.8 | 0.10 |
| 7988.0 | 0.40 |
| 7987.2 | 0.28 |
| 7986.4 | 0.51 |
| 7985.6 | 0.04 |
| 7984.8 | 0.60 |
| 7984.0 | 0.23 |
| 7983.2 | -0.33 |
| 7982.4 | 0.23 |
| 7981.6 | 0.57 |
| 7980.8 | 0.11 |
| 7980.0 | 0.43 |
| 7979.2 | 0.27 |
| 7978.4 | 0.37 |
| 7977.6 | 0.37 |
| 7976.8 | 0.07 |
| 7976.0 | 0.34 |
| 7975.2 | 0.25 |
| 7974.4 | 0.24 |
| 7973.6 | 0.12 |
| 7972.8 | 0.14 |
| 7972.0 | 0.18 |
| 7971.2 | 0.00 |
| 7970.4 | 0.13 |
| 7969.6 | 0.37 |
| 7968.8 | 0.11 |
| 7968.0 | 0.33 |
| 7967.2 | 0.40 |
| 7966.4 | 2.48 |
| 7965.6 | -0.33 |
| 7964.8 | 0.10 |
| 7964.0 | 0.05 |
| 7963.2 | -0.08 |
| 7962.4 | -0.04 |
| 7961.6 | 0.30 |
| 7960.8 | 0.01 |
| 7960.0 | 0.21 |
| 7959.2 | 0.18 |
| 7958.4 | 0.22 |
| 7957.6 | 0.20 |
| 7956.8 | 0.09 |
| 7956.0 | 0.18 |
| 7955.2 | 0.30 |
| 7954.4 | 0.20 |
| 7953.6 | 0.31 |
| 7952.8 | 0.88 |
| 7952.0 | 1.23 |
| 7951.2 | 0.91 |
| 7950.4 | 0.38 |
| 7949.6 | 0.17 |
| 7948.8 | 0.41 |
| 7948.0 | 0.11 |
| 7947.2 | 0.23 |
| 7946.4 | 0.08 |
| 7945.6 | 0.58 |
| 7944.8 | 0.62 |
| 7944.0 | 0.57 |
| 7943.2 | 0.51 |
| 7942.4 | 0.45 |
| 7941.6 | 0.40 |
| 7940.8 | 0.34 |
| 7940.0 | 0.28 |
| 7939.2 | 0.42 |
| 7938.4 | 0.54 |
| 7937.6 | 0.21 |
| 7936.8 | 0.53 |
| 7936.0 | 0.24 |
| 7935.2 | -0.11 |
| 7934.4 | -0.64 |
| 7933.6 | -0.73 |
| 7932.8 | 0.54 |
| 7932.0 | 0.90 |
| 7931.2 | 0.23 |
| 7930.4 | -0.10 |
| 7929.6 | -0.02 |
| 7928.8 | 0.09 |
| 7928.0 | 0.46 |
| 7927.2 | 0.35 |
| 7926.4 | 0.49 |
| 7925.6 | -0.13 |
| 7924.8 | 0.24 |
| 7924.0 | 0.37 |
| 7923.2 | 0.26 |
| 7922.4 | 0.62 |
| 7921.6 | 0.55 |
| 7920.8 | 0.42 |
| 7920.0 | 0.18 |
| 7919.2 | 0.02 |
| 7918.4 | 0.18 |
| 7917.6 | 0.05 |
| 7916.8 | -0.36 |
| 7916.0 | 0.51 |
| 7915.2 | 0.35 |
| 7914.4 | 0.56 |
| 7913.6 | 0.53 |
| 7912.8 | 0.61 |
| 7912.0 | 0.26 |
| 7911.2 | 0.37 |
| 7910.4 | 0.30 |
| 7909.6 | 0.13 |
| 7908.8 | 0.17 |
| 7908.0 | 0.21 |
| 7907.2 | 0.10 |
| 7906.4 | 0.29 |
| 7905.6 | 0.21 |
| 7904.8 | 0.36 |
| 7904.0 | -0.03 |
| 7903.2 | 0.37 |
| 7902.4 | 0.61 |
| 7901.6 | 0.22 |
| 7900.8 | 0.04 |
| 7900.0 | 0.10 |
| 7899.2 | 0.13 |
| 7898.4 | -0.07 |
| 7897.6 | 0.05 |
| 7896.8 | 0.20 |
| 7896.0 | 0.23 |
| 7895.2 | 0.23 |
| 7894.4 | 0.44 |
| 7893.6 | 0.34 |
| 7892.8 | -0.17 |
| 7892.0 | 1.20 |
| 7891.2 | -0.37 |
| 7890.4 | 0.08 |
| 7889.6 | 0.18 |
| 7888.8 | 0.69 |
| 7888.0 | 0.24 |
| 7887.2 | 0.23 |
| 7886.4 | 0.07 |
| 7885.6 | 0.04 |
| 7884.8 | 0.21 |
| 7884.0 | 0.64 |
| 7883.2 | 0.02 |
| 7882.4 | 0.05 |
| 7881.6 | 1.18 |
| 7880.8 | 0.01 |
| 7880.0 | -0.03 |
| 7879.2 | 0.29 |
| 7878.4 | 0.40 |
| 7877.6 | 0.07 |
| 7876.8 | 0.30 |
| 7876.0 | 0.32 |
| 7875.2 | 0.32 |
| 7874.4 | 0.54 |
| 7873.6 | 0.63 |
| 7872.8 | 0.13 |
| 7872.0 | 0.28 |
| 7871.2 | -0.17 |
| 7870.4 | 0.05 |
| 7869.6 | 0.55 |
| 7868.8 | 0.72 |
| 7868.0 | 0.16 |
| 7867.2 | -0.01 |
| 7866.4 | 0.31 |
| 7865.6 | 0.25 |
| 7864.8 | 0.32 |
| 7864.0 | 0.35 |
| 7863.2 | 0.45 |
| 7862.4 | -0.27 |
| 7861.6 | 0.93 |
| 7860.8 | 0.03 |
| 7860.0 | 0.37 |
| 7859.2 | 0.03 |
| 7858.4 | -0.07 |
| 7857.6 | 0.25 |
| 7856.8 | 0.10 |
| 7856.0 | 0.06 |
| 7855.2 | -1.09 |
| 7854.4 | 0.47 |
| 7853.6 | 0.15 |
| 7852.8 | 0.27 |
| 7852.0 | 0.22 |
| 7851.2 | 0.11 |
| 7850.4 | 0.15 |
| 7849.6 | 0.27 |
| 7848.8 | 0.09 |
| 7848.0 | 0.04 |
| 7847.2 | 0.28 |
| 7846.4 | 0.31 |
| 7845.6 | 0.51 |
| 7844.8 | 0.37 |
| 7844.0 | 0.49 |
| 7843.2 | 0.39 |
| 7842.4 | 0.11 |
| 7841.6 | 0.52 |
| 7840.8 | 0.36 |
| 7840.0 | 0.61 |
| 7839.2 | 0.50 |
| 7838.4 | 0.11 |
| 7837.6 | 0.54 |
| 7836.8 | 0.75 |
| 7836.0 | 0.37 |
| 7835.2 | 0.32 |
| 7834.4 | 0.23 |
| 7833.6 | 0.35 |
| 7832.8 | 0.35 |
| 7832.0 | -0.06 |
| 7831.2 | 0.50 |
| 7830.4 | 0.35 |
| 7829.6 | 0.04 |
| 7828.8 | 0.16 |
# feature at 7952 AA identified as H-gamma 4340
